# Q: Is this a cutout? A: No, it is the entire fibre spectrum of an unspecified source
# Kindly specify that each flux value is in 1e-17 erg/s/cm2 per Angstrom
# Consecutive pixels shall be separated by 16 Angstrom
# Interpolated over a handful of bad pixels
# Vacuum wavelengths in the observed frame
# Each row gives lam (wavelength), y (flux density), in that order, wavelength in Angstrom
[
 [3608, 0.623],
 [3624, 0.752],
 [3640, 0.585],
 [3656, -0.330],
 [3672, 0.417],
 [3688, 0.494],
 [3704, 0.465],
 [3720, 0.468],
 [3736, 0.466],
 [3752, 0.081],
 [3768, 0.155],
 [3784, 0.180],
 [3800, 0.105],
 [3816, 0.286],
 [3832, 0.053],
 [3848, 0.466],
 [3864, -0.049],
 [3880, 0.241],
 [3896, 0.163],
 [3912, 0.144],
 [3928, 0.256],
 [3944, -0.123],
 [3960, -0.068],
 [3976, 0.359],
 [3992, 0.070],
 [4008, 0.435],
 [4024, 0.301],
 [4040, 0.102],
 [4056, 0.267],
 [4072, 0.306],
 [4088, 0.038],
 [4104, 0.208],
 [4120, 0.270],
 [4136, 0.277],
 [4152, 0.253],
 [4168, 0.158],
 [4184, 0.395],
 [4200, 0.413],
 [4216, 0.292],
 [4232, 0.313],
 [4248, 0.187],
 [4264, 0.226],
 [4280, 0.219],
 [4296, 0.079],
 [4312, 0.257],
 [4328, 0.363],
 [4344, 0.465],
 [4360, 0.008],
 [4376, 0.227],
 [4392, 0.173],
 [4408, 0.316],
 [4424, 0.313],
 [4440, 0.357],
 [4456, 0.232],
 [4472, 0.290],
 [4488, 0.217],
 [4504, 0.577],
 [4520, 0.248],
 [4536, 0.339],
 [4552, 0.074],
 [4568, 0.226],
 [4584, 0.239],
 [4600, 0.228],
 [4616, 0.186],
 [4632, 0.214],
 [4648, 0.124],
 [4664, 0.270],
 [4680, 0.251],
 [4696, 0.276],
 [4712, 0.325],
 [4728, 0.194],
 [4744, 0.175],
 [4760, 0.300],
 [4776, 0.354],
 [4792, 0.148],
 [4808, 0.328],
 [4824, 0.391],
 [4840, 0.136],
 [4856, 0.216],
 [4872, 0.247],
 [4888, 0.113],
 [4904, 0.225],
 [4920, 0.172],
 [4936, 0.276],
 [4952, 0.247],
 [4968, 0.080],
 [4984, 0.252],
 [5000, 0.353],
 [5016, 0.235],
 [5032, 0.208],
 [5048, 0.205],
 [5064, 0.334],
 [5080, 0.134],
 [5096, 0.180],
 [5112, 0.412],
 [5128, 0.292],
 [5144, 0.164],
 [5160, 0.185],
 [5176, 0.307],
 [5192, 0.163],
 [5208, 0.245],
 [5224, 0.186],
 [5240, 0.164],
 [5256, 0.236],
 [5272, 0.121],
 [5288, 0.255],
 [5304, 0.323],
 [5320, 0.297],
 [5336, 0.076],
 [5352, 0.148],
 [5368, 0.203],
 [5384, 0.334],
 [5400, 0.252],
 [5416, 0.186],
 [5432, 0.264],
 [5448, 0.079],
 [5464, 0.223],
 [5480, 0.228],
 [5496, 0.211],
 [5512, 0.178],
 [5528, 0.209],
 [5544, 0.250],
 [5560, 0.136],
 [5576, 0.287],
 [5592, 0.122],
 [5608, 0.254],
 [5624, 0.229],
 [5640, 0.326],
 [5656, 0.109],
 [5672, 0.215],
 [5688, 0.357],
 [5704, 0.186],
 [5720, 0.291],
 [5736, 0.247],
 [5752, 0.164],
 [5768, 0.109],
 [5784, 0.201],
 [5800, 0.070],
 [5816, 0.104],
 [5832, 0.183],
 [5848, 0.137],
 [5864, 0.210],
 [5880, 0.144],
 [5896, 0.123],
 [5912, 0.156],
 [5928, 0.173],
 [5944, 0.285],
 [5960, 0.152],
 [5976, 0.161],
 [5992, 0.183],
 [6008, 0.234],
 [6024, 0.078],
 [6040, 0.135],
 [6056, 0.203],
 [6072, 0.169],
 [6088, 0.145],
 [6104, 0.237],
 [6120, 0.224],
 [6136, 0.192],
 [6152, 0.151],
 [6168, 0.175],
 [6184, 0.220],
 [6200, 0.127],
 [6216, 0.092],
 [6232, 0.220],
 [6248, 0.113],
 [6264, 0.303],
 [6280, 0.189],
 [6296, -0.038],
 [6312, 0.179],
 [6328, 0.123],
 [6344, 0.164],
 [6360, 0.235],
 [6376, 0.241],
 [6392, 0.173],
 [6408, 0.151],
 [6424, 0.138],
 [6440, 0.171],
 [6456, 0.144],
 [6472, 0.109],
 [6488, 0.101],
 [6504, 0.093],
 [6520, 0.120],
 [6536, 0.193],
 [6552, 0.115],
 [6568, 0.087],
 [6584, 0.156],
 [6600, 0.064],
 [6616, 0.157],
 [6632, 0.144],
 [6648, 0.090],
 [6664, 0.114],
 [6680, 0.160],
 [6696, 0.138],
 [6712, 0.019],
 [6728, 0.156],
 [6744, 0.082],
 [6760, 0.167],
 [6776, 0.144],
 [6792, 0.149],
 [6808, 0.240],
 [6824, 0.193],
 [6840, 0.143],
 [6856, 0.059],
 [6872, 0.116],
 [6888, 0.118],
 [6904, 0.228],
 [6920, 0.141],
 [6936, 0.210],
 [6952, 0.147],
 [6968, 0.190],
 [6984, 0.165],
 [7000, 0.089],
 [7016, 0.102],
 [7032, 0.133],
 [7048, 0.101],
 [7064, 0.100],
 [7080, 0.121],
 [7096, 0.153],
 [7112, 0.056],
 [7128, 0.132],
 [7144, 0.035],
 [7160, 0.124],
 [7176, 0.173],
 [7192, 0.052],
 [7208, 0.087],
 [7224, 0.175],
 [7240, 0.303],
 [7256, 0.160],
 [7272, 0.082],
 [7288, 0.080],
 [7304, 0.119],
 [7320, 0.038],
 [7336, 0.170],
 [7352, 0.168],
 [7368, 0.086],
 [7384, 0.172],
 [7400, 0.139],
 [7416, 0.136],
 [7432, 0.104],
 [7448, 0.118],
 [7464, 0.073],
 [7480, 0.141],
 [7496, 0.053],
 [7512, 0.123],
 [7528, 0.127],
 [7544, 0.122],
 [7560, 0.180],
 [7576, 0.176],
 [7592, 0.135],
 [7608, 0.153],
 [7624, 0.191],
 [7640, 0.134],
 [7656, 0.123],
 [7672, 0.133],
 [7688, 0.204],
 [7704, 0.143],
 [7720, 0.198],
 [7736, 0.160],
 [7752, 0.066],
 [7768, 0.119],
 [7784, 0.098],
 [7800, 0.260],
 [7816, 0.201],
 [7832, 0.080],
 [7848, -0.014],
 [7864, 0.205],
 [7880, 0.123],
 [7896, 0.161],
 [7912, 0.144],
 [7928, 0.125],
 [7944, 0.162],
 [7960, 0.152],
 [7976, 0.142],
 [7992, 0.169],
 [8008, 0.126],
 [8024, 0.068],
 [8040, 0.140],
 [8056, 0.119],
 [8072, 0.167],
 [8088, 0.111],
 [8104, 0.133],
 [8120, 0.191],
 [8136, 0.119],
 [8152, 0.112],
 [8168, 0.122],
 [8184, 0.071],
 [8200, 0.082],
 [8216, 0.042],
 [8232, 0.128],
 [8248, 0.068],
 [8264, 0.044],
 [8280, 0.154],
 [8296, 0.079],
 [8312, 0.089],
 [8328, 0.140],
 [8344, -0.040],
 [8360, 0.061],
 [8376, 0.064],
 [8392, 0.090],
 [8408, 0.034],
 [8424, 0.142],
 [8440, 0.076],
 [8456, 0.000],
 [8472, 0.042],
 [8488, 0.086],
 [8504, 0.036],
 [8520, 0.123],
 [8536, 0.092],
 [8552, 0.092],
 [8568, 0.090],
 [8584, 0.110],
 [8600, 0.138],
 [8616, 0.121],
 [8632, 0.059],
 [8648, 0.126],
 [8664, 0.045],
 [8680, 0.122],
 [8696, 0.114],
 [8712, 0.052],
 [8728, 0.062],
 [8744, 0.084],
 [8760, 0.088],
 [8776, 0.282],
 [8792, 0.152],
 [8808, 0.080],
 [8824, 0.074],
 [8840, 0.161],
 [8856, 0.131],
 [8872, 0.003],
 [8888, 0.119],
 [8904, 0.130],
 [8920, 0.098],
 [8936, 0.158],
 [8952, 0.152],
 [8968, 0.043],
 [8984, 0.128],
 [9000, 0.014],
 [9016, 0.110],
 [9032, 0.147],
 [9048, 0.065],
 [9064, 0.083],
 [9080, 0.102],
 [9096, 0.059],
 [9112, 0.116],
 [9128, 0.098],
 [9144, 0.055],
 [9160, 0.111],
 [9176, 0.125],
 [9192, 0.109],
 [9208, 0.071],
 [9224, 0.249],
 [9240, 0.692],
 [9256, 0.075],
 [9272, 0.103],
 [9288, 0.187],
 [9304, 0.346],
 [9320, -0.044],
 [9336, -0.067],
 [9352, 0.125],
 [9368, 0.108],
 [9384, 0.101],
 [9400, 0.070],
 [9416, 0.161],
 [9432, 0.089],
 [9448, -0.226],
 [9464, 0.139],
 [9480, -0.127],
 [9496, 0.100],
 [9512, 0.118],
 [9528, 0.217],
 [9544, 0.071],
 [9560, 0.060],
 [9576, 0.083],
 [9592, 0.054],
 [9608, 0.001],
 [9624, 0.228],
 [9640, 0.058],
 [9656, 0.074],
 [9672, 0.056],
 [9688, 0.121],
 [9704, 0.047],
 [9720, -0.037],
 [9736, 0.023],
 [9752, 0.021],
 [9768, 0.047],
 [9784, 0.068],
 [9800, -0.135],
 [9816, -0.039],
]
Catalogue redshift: 1.477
